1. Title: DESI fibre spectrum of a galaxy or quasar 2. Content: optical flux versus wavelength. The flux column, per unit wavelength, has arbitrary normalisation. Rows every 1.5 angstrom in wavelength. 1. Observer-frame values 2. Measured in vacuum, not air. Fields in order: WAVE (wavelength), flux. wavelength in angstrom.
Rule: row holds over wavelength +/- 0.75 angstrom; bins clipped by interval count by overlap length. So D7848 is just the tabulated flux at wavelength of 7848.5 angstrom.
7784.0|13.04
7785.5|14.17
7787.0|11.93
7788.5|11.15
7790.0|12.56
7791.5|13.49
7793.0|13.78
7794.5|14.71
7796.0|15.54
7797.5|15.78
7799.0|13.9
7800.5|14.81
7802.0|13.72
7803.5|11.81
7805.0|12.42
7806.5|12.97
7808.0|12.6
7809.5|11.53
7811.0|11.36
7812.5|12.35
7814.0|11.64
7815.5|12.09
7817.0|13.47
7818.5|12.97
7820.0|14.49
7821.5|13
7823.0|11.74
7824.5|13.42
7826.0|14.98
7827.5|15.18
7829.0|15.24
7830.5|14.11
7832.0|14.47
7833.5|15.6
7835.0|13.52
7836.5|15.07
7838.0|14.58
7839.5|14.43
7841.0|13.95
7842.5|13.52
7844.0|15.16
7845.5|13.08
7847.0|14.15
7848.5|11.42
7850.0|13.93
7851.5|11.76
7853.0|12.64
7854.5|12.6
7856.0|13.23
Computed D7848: 11.42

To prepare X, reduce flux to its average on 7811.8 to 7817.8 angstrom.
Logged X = 12.4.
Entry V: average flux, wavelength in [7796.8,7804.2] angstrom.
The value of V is 14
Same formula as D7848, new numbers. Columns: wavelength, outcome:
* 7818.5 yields 12.97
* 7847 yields 14.15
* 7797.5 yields 15.78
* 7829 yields 15.24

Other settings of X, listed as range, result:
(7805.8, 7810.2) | 12.4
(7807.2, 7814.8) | 11.9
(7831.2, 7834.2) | 15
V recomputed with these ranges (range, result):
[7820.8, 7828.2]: 13.7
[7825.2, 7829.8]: 15.1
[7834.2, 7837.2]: 14.3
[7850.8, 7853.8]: 12.2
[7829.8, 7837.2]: 14.6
